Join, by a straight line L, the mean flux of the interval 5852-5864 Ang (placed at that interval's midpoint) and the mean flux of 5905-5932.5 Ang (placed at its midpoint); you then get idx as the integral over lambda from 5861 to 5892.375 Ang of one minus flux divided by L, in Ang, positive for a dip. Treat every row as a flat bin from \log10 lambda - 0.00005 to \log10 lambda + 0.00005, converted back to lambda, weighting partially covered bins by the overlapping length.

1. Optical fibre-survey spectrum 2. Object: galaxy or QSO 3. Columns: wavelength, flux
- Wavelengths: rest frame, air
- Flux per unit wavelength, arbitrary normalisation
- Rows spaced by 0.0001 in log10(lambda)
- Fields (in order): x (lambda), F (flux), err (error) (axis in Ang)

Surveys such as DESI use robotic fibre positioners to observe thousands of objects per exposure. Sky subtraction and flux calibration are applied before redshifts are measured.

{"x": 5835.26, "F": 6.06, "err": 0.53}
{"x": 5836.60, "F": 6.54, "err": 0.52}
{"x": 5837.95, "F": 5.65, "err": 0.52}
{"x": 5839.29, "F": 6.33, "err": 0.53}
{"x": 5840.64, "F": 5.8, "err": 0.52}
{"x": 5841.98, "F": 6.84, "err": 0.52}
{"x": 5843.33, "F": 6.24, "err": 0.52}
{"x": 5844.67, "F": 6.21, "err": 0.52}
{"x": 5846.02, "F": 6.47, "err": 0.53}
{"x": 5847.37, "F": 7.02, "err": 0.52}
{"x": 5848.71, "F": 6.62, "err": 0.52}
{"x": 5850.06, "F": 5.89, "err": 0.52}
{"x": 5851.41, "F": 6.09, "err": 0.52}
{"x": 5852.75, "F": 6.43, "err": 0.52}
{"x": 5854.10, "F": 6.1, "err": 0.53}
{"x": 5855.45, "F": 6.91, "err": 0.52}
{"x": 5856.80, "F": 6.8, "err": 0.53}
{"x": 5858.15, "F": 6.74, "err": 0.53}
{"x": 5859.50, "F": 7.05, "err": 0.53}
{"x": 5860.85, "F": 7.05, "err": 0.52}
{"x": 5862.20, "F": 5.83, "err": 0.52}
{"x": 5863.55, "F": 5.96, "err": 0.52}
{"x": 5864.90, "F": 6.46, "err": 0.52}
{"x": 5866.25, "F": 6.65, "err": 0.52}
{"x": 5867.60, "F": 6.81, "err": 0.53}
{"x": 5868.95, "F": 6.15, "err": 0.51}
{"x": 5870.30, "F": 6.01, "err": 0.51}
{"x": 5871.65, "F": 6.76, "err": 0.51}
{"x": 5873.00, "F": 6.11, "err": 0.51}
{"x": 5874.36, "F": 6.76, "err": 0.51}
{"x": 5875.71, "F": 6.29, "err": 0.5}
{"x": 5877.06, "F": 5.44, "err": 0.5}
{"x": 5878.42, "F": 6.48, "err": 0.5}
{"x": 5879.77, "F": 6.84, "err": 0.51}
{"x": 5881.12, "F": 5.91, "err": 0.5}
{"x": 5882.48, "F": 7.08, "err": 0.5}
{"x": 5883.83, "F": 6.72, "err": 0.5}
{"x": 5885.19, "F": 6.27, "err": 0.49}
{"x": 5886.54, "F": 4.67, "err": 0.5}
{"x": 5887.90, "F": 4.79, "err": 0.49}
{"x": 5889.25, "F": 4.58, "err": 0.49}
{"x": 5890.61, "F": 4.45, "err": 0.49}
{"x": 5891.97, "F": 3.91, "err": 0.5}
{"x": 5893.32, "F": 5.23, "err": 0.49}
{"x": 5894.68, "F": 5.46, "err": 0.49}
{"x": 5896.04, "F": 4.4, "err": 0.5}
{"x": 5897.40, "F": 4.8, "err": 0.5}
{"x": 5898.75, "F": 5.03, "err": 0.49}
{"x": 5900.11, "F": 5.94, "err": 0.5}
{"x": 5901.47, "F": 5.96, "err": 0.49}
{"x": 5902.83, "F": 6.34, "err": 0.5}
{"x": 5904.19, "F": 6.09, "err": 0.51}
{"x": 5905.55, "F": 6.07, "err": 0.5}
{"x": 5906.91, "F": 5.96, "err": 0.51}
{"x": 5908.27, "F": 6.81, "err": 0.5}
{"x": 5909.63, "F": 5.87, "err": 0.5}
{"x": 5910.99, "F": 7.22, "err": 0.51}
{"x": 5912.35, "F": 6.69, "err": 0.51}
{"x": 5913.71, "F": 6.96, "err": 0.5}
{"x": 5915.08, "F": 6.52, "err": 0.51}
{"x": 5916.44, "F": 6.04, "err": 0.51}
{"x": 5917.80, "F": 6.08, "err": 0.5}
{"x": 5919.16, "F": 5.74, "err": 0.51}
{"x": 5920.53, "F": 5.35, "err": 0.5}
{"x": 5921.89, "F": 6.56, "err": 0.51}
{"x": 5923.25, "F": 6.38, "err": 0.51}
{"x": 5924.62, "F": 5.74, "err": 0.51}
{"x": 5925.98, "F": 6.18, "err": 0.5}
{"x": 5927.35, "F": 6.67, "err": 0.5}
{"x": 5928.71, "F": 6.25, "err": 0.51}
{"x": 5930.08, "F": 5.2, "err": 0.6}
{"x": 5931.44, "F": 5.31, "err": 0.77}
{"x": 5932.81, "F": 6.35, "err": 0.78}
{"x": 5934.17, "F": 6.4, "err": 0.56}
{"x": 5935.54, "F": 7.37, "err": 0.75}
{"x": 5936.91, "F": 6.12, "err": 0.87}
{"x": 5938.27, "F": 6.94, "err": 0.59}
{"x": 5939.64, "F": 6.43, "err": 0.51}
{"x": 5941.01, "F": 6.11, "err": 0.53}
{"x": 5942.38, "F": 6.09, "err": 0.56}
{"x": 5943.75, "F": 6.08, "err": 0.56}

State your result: 2.2 Ang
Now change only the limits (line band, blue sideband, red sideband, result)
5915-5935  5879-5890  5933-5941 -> 1.2 Ang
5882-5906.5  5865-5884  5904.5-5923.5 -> 3.6 Ang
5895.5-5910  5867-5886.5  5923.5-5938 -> 1.2 Ang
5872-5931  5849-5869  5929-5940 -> 4.1 Ang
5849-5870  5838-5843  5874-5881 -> -0.6 Ang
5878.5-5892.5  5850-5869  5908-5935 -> 1.8 Ang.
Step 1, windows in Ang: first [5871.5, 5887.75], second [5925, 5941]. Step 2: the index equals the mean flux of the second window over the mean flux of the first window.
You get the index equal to 1.01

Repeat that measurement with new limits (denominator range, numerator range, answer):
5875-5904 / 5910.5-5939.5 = 1.13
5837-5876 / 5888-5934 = 0.91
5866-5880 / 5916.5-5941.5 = 0.97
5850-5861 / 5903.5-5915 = 0.98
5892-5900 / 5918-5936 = 1.23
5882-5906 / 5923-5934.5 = 1.11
